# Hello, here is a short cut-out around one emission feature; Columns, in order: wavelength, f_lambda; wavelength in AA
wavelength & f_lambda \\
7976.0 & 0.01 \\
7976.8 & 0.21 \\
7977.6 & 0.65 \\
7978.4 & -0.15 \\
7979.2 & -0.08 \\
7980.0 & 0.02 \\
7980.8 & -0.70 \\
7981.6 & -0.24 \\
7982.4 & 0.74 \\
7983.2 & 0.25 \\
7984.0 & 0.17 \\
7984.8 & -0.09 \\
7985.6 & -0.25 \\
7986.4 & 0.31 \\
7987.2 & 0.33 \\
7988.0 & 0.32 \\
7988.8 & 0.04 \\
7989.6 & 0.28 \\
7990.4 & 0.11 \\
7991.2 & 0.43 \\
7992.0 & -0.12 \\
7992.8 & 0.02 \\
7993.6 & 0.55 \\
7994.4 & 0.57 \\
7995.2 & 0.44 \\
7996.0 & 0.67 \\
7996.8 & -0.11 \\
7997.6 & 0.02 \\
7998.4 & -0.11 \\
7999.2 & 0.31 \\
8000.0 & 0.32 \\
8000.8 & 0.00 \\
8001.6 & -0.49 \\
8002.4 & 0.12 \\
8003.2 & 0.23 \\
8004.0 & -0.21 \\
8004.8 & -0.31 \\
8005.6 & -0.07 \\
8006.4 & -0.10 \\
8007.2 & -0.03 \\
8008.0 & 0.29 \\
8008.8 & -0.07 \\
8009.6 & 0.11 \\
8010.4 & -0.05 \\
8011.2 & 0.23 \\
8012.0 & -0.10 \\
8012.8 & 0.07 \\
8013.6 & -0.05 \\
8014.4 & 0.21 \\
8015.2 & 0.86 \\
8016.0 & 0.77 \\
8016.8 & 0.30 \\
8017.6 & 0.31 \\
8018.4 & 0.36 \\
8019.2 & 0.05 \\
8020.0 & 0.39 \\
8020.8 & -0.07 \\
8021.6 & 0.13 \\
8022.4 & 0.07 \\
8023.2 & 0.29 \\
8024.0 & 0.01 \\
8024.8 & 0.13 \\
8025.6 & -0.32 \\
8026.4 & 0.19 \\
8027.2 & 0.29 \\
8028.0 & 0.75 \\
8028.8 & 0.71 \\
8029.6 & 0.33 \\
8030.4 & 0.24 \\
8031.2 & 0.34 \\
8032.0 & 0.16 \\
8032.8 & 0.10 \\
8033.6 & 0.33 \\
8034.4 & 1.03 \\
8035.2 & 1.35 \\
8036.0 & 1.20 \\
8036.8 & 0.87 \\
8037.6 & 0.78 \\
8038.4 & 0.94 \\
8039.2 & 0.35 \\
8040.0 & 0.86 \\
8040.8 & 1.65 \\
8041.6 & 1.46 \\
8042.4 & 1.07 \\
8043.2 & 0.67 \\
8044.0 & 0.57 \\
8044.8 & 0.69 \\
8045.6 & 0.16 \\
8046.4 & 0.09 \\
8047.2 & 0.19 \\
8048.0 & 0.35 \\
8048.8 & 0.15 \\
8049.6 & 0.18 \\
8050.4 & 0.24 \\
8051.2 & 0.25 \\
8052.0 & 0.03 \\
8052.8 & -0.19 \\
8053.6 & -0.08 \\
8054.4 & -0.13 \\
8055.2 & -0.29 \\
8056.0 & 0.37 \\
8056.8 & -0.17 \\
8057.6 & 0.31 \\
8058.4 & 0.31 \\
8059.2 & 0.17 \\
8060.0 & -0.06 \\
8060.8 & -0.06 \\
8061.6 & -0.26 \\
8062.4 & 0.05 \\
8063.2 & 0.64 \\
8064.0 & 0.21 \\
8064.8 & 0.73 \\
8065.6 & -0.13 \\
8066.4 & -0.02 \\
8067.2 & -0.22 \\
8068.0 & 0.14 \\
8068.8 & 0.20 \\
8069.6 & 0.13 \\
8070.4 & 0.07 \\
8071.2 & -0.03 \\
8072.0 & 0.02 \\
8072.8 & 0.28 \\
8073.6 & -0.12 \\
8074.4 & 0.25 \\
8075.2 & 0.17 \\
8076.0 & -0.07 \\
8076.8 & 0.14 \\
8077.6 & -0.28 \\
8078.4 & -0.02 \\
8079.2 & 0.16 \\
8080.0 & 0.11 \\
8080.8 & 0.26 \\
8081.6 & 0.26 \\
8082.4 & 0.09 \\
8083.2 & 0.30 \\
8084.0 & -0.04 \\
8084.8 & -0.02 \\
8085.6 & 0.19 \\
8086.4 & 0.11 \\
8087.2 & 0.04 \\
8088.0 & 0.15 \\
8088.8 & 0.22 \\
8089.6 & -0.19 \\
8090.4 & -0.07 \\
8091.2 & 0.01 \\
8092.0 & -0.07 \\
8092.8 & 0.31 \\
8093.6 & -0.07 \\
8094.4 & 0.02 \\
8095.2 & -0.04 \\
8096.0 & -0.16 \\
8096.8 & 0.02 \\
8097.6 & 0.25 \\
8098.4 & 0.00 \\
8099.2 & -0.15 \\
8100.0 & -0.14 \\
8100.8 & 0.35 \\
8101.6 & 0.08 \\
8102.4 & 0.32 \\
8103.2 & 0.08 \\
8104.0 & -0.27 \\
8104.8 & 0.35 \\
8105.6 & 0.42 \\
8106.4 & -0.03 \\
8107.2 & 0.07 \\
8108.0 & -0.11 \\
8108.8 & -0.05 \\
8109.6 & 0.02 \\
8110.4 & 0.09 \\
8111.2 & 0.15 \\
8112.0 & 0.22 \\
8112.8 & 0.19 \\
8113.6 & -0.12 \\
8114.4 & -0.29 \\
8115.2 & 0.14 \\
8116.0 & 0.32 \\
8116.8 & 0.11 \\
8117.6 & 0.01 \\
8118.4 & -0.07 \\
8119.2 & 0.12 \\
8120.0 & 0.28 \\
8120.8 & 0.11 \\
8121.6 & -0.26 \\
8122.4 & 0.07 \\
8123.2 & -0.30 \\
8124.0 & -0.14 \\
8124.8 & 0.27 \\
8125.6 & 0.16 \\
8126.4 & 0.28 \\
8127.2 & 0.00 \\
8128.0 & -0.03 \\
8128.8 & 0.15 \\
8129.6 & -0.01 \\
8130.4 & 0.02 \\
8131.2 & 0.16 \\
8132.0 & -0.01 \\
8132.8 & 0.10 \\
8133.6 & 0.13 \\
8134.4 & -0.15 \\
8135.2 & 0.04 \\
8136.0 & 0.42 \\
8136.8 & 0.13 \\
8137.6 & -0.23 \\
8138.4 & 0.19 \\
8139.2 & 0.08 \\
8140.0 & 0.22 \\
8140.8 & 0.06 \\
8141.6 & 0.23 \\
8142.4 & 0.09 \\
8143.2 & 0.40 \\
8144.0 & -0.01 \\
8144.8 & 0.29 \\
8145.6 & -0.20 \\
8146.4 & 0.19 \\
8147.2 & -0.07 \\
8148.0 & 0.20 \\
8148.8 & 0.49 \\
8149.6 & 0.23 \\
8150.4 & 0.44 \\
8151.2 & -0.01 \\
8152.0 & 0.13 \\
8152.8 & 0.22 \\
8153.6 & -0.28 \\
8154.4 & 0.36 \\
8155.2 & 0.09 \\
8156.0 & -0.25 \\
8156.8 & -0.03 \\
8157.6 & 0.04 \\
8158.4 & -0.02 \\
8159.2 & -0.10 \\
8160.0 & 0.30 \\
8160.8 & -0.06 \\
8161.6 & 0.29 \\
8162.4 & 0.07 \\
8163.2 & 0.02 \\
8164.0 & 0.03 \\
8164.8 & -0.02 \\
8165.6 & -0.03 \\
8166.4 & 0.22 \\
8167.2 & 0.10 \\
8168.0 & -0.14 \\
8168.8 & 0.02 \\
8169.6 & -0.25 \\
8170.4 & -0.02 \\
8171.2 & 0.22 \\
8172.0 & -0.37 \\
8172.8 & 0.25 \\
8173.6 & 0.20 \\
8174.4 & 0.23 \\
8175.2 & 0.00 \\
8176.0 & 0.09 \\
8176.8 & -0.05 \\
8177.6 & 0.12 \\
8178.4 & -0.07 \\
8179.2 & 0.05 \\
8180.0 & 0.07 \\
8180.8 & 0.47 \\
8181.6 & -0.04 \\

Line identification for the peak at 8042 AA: [O II] 3727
